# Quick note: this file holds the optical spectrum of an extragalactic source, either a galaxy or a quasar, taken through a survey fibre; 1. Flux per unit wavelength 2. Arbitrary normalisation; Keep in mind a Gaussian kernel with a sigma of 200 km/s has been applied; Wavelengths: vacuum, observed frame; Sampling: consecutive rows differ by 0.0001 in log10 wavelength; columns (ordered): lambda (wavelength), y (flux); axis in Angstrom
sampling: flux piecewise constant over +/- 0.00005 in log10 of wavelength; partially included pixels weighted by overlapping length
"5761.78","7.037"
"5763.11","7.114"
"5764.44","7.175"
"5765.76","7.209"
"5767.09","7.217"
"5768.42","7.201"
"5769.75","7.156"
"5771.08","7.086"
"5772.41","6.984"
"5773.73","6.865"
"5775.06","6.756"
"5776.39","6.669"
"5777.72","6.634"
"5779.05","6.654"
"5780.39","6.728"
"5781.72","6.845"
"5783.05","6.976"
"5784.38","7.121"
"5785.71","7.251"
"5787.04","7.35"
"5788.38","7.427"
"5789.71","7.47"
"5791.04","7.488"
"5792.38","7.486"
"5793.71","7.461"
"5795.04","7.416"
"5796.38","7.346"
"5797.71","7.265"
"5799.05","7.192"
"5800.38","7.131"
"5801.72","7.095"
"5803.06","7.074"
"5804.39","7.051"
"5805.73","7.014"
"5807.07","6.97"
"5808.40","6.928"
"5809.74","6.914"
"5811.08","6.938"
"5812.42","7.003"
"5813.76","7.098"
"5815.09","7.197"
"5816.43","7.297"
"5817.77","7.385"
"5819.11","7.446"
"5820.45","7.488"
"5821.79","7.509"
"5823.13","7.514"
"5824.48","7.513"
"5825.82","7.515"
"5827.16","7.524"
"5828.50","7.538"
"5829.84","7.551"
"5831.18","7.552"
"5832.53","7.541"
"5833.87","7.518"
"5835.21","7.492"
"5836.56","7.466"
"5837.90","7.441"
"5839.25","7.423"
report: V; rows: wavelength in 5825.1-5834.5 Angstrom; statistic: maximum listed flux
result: 7.552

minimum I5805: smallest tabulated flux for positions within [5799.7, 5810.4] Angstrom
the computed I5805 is 6.914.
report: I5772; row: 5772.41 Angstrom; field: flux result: 6.984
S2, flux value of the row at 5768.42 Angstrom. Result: 7.201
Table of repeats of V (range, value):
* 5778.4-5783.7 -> 6.976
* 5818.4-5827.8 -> 7.524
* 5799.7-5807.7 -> 7.131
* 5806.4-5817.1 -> 7.297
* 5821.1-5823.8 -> 7.514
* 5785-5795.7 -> 7.488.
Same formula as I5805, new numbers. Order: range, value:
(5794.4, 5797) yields 7.346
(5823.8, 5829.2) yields 7.513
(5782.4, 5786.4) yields 6.976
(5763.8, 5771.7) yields 7.086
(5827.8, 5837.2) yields 7.466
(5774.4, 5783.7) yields 6.634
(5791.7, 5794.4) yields 7.461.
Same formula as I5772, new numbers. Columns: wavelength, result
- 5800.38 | 7.131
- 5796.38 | 7.346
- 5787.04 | 7.35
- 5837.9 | 7.441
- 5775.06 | 6.756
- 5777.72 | 6.634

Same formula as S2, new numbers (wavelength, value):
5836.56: 7.466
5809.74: 6.914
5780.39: 6.728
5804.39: 7.051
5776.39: 6.669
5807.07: 6.97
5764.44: 7.175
